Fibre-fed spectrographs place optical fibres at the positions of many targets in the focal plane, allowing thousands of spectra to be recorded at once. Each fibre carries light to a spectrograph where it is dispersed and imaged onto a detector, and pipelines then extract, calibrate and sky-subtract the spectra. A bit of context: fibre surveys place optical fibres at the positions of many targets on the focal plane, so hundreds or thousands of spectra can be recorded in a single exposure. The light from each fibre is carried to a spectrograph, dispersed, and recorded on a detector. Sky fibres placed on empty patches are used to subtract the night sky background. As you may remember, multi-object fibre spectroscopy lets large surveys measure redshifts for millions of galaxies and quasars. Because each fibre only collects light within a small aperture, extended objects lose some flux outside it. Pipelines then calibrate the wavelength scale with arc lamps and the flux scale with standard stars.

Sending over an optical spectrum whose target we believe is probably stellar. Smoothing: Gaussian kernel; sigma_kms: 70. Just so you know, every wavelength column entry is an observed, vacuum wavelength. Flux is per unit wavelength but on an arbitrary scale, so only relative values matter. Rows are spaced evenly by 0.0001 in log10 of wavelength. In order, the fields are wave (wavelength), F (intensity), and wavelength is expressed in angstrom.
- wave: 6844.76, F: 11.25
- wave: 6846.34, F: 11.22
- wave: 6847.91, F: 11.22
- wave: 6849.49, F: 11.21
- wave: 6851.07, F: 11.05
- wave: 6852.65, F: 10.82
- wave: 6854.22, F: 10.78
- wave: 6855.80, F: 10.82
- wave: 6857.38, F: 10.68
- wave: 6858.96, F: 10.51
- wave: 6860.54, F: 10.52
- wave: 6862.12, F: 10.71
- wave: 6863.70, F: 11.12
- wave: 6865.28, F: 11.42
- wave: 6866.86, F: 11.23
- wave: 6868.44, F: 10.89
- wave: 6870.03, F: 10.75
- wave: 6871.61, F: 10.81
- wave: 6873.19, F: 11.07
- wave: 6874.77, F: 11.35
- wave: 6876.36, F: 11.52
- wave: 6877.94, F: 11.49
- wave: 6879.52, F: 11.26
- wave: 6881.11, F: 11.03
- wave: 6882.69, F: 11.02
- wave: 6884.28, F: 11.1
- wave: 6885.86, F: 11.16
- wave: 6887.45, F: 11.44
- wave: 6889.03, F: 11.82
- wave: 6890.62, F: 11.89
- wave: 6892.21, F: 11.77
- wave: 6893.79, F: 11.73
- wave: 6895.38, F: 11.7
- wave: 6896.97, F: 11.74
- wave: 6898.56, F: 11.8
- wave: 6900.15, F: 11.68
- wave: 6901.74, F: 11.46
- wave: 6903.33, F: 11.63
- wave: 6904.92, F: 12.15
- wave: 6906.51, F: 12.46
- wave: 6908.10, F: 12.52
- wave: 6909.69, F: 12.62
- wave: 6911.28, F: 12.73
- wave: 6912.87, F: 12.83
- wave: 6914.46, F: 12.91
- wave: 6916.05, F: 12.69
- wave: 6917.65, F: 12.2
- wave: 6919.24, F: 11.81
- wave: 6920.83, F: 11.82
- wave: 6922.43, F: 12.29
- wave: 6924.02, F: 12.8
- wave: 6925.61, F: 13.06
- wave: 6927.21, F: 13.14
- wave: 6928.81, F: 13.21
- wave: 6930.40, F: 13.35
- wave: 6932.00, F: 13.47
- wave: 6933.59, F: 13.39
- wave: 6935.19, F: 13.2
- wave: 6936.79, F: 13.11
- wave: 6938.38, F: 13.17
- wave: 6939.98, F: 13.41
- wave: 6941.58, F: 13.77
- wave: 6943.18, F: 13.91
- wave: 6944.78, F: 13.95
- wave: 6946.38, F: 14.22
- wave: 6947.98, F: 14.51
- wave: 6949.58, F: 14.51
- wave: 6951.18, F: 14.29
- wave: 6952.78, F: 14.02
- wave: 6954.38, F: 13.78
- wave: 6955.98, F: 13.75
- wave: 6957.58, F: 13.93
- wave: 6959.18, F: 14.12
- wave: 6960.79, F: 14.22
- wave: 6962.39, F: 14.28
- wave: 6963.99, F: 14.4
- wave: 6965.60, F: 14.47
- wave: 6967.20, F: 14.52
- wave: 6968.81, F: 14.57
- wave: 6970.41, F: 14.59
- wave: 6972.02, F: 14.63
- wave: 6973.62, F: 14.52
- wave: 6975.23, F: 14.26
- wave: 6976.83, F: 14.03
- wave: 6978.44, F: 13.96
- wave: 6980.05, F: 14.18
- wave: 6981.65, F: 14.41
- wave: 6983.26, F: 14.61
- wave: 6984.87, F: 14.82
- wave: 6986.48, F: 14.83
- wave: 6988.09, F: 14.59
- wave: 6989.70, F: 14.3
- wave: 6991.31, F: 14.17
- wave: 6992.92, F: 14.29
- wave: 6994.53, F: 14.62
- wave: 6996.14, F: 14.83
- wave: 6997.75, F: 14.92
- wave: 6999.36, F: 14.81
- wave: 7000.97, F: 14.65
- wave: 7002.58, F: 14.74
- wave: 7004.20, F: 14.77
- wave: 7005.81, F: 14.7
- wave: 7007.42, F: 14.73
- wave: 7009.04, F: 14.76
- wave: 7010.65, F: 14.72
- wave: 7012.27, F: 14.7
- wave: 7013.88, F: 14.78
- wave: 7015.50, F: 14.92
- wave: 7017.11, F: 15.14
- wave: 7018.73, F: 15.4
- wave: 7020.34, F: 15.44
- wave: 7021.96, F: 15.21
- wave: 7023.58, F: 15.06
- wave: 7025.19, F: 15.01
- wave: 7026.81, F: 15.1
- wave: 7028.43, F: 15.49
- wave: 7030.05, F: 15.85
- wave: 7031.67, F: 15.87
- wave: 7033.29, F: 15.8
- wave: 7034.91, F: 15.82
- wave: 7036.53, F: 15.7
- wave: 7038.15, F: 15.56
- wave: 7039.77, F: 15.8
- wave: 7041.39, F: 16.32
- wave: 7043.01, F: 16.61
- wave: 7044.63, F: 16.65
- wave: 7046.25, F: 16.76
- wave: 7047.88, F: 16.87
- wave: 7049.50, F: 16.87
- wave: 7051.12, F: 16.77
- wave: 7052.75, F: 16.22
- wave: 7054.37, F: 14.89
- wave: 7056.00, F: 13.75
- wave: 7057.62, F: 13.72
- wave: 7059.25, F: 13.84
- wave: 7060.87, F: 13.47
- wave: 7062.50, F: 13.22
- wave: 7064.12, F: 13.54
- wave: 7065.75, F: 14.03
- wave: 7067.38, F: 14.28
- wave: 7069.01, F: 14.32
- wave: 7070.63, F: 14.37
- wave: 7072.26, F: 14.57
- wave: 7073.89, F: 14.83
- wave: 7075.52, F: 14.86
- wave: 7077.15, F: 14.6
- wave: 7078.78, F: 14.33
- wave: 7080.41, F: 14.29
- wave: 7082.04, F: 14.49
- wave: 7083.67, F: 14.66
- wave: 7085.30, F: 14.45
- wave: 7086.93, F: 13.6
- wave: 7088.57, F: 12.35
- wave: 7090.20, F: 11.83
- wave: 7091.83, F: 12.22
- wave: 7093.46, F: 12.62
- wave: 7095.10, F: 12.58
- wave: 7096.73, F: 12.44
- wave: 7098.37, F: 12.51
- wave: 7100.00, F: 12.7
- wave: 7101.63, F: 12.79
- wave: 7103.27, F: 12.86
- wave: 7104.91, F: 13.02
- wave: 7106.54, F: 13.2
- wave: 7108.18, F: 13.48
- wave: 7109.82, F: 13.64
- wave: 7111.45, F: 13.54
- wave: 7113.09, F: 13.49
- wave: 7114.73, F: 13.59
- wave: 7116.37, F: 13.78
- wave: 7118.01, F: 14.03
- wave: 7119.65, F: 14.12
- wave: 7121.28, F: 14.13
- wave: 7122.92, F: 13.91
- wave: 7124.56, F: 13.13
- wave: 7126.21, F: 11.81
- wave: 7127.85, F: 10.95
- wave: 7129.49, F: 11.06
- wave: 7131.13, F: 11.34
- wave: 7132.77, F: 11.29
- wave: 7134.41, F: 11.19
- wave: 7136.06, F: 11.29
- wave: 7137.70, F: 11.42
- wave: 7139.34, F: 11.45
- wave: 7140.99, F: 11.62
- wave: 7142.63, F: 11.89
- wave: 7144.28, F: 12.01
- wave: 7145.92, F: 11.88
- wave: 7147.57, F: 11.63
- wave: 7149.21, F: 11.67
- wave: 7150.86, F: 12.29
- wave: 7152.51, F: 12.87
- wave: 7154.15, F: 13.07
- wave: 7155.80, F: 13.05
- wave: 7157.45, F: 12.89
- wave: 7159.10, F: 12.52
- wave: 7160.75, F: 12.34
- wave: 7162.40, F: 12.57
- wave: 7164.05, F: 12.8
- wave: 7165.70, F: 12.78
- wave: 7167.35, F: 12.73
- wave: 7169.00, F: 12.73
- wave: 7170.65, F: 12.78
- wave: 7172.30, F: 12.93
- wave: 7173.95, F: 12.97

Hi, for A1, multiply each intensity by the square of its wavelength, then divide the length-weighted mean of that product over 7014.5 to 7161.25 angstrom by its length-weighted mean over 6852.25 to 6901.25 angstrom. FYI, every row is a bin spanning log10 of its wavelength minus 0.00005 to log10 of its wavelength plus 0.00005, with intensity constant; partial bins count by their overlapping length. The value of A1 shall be 1.30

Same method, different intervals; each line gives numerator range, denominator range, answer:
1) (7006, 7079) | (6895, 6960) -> 1.20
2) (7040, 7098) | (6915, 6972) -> 1.10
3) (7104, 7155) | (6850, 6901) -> 1.20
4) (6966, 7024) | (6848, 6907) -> 1.35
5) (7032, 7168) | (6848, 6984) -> 1.13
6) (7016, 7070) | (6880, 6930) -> 1.32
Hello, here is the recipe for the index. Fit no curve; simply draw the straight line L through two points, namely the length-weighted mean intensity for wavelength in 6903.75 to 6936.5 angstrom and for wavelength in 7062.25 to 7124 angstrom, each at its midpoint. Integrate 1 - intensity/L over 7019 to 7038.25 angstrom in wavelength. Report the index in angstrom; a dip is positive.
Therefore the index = -3.2 angstrom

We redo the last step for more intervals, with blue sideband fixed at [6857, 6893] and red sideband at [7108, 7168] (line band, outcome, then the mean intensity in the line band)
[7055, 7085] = -5.0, 14.2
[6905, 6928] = -2.4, 12.6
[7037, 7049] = -4.3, 16.4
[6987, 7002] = -3.6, 14.6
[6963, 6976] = -3.2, 14.5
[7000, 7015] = -3.7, 14.7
